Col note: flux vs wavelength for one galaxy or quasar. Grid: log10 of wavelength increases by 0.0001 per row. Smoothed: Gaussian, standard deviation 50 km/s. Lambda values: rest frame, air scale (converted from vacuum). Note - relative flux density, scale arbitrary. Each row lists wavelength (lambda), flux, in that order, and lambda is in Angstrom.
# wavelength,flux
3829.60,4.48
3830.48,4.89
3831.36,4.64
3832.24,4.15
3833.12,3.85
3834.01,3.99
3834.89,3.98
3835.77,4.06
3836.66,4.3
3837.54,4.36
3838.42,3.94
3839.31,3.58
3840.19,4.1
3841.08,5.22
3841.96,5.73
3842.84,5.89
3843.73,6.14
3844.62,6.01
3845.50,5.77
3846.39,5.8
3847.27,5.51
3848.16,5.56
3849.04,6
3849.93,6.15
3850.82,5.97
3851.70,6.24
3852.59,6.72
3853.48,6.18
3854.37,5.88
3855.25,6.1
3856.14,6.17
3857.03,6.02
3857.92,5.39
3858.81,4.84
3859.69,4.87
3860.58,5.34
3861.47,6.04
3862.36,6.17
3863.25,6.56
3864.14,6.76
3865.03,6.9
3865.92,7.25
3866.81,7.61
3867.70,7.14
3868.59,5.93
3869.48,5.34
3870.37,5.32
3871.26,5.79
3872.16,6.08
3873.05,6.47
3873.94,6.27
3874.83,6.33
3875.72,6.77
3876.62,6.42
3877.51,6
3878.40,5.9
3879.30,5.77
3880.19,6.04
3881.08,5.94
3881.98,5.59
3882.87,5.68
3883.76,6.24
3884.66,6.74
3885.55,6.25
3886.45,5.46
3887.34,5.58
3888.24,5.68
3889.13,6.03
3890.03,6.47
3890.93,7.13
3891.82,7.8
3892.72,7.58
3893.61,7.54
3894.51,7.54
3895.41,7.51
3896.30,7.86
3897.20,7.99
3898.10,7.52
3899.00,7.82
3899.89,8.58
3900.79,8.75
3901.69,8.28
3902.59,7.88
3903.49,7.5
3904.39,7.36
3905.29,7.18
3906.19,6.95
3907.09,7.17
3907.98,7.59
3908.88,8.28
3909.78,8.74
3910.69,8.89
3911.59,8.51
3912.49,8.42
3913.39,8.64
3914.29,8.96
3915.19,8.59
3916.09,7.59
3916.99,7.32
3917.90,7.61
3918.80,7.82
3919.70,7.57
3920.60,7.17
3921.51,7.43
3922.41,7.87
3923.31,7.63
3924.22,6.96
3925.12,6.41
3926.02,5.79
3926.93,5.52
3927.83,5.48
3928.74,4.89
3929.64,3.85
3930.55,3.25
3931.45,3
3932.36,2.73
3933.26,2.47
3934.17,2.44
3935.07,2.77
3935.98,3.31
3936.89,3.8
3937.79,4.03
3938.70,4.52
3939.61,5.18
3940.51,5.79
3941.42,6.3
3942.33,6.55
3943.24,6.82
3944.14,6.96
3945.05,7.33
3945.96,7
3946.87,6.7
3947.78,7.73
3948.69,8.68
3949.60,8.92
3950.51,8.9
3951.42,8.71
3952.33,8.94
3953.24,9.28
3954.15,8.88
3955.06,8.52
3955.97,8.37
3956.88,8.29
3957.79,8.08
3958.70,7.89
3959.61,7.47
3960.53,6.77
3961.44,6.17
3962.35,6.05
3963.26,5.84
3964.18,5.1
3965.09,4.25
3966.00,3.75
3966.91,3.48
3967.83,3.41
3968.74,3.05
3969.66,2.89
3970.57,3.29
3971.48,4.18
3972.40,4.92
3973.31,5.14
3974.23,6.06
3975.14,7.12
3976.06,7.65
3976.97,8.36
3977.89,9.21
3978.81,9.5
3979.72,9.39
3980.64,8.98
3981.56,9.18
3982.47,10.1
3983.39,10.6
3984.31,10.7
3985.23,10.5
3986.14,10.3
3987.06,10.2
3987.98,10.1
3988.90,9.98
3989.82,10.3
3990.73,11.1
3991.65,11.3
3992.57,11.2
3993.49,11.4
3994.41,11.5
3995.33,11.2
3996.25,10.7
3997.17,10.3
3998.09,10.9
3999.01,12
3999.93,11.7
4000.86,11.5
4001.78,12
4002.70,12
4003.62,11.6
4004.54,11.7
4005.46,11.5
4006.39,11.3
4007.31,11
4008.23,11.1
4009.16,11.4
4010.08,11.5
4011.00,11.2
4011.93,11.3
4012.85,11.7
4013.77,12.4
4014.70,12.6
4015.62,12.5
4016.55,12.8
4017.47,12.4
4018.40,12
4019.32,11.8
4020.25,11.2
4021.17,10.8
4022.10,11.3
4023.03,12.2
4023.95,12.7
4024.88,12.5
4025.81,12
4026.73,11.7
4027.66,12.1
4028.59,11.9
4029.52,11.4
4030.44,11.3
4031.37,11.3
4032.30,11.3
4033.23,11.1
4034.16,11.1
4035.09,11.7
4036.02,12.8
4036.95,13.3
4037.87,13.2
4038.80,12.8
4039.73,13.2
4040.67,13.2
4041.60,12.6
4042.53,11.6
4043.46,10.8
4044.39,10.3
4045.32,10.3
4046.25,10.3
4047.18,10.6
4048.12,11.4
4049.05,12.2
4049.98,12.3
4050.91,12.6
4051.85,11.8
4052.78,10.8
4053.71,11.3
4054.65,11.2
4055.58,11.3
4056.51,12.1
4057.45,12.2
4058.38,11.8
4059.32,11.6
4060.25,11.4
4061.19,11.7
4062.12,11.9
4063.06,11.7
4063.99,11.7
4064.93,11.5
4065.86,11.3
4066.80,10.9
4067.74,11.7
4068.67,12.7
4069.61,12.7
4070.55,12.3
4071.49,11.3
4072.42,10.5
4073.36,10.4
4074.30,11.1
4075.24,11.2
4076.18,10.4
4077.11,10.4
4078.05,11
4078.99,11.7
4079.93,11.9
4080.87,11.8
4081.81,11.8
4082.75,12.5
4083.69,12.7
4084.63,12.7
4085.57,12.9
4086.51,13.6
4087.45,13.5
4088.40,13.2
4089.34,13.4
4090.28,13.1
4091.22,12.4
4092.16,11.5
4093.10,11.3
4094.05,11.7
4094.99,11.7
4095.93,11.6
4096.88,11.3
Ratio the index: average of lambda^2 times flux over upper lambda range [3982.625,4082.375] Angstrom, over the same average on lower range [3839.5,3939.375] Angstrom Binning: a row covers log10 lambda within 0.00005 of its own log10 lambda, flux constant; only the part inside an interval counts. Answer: 1.96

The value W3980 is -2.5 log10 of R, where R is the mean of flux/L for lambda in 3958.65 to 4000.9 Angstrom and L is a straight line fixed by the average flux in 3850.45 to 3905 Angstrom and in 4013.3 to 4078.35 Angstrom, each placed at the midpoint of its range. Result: 0.19 mag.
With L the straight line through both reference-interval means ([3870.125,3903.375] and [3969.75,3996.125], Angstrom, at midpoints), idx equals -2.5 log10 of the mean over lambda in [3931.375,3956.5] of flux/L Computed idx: 0.28 mag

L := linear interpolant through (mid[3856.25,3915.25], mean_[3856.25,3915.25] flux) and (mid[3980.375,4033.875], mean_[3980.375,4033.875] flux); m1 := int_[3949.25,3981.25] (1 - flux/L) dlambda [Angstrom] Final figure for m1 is 9.8 Angstrom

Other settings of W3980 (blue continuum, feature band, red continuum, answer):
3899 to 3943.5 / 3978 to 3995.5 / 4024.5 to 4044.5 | -0.08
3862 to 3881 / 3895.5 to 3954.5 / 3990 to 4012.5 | 0.21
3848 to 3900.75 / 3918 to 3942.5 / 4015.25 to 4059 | 0.49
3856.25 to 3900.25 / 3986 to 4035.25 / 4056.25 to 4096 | -0.14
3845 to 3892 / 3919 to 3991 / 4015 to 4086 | 0.29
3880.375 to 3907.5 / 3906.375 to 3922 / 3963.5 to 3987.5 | -0.14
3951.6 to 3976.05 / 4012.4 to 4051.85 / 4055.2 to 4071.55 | -0.19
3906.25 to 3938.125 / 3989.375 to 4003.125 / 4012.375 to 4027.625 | -0.06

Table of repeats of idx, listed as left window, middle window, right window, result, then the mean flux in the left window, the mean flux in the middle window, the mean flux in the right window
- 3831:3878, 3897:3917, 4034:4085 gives -0.119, 5.66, 8.04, 11.7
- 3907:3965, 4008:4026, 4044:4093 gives -0.210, 6.7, 11.9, 11.7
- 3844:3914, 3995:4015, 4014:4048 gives -0.049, 6.68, 11.5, 11.8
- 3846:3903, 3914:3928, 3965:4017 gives 0.062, 6.46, 7.25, 9.54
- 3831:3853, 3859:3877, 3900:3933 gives -0.085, 5.11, 6.25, 7.03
